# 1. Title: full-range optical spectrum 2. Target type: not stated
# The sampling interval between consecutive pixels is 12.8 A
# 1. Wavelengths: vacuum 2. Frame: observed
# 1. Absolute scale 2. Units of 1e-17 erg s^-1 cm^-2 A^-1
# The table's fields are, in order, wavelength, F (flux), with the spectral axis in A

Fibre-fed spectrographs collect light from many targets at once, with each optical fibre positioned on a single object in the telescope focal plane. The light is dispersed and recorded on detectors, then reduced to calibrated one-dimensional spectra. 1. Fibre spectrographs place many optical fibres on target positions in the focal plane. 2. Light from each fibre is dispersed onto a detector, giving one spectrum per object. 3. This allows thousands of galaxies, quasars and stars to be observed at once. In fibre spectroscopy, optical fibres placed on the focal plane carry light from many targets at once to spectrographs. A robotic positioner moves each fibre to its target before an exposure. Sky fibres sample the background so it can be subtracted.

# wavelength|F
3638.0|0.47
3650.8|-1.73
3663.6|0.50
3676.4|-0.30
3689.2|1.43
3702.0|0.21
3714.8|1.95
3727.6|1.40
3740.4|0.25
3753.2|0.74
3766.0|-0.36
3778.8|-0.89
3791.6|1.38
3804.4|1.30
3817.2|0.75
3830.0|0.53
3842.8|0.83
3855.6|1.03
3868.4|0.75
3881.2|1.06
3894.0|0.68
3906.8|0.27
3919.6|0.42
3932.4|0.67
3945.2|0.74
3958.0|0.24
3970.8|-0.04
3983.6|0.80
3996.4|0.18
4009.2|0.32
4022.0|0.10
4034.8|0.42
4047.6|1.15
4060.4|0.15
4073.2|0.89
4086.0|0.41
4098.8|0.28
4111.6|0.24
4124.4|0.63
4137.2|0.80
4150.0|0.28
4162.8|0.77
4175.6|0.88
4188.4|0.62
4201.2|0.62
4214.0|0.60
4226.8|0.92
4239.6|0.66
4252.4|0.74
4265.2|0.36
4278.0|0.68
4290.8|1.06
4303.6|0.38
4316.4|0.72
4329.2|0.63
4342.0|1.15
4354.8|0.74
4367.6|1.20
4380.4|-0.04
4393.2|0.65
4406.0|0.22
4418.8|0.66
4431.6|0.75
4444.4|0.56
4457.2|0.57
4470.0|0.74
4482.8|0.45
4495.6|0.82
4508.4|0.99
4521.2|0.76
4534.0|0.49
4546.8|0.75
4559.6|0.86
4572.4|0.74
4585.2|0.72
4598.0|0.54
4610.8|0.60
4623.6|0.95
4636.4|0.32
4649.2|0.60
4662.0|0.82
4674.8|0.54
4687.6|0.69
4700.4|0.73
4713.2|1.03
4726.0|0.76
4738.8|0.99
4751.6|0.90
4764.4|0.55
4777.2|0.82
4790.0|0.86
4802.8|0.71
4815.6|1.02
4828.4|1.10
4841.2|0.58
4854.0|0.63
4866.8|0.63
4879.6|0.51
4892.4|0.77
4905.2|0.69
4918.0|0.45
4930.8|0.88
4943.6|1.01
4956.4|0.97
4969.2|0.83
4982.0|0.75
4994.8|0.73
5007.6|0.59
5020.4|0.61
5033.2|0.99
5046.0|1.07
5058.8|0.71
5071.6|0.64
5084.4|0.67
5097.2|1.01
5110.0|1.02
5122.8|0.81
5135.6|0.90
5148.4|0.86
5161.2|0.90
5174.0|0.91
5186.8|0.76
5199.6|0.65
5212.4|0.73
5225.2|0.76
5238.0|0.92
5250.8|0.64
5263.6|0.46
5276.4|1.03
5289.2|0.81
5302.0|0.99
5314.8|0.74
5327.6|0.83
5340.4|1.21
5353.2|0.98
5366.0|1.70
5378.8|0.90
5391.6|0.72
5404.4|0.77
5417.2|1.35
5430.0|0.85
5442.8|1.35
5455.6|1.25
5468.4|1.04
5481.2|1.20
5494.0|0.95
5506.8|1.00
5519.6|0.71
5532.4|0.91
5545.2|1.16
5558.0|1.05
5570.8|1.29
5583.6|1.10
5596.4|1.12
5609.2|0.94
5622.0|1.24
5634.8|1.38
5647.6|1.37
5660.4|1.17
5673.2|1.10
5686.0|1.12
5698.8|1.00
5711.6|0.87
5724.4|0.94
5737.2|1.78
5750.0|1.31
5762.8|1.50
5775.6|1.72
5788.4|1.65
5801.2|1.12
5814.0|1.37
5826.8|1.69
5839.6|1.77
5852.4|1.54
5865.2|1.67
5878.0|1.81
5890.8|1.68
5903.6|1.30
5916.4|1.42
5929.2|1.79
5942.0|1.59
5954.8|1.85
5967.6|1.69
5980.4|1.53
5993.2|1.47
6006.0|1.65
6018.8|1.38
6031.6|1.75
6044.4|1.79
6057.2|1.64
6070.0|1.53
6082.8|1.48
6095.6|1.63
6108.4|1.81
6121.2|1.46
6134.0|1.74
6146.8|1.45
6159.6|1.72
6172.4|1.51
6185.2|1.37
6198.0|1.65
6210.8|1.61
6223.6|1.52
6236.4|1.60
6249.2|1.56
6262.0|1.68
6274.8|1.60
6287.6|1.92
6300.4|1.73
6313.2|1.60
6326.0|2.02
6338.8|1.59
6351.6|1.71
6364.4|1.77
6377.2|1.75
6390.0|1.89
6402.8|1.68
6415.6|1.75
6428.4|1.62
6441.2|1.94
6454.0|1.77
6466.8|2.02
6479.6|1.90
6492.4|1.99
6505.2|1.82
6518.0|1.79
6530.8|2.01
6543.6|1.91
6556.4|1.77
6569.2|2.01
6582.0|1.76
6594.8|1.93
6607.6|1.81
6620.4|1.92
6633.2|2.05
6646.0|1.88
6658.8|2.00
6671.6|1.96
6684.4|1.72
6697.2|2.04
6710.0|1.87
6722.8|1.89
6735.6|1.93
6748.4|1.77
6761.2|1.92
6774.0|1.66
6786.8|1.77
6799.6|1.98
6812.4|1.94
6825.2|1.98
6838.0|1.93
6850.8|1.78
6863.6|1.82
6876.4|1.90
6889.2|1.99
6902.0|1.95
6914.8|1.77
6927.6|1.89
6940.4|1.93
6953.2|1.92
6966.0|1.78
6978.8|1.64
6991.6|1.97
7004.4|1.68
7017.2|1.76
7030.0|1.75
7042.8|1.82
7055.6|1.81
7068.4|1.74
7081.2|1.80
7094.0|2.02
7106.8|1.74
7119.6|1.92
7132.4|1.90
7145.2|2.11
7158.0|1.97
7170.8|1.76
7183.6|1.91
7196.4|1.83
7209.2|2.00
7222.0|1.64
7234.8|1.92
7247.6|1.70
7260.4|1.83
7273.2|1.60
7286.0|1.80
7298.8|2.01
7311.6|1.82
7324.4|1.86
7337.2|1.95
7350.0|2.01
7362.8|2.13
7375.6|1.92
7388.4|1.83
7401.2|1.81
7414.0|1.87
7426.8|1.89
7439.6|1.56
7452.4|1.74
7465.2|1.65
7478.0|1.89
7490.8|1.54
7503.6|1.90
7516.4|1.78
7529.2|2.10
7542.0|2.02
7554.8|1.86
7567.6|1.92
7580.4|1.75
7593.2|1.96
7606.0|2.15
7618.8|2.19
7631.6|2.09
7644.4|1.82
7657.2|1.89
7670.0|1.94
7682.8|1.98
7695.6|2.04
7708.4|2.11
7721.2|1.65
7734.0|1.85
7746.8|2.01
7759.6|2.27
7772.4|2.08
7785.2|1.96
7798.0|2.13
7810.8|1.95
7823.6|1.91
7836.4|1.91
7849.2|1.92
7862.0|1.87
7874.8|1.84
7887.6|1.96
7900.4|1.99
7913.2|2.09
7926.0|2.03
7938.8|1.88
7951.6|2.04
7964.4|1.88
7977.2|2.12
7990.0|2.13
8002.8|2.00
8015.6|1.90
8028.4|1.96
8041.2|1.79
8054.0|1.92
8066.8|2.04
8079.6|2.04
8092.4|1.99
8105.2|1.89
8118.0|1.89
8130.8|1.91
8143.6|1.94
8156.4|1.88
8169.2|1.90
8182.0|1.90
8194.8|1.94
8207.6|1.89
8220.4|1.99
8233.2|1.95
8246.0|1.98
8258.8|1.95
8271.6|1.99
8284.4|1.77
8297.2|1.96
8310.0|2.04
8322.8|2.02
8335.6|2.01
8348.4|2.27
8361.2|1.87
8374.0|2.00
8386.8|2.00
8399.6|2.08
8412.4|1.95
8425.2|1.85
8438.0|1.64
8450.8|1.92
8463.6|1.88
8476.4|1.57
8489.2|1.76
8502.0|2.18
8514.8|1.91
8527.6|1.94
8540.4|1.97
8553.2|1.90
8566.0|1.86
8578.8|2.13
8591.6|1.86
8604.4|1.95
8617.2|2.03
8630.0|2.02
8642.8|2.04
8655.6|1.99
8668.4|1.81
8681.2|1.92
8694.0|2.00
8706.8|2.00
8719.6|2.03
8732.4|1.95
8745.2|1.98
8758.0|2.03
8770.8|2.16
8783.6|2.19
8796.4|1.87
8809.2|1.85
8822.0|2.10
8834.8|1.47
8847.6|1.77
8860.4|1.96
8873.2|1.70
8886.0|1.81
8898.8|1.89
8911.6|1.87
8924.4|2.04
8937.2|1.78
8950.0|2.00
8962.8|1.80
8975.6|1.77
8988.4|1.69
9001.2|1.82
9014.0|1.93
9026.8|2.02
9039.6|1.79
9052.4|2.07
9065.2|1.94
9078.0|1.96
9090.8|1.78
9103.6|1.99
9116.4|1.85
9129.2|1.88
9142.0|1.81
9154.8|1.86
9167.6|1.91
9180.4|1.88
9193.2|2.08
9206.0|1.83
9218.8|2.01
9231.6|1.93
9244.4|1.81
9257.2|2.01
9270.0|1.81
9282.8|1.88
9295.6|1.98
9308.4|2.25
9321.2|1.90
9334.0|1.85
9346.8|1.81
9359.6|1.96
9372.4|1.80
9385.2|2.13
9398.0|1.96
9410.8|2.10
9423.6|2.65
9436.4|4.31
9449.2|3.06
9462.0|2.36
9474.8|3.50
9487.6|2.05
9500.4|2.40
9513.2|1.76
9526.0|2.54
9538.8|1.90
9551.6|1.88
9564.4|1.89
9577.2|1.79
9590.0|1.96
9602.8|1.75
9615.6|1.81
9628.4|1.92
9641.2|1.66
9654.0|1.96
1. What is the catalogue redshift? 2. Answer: 0.438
